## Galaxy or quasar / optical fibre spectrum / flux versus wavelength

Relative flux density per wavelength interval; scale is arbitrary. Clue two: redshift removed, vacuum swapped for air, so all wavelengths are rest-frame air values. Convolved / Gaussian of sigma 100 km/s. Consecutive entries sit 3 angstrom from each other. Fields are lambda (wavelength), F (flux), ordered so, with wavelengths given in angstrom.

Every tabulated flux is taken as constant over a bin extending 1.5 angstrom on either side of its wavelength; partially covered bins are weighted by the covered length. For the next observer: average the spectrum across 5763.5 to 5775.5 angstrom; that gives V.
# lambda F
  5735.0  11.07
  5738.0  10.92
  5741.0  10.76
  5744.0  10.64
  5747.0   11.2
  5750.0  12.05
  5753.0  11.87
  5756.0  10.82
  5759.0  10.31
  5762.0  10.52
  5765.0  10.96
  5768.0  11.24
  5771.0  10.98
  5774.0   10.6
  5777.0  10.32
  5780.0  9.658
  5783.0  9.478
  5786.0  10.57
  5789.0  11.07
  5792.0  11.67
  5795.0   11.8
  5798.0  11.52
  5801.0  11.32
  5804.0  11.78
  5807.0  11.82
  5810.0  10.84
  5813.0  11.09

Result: 10.9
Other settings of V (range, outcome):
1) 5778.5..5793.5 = 10.5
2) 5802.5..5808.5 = 11.8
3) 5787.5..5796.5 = 11.5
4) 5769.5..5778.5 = 10.6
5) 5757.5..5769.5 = 10.8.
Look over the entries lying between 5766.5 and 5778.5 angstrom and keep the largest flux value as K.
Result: 11.24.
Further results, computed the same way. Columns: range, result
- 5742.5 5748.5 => 11.2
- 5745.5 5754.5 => 12.05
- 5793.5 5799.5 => 11.8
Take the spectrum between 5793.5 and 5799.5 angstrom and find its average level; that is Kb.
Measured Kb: 11.7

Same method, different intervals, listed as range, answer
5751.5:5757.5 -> 11.3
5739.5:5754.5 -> 11.3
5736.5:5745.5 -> 10.8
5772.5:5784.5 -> 10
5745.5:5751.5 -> 11.6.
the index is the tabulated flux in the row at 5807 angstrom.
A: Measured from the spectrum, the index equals 11.82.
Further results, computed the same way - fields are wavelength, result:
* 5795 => 11.8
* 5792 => 11.67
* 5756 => 10.82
